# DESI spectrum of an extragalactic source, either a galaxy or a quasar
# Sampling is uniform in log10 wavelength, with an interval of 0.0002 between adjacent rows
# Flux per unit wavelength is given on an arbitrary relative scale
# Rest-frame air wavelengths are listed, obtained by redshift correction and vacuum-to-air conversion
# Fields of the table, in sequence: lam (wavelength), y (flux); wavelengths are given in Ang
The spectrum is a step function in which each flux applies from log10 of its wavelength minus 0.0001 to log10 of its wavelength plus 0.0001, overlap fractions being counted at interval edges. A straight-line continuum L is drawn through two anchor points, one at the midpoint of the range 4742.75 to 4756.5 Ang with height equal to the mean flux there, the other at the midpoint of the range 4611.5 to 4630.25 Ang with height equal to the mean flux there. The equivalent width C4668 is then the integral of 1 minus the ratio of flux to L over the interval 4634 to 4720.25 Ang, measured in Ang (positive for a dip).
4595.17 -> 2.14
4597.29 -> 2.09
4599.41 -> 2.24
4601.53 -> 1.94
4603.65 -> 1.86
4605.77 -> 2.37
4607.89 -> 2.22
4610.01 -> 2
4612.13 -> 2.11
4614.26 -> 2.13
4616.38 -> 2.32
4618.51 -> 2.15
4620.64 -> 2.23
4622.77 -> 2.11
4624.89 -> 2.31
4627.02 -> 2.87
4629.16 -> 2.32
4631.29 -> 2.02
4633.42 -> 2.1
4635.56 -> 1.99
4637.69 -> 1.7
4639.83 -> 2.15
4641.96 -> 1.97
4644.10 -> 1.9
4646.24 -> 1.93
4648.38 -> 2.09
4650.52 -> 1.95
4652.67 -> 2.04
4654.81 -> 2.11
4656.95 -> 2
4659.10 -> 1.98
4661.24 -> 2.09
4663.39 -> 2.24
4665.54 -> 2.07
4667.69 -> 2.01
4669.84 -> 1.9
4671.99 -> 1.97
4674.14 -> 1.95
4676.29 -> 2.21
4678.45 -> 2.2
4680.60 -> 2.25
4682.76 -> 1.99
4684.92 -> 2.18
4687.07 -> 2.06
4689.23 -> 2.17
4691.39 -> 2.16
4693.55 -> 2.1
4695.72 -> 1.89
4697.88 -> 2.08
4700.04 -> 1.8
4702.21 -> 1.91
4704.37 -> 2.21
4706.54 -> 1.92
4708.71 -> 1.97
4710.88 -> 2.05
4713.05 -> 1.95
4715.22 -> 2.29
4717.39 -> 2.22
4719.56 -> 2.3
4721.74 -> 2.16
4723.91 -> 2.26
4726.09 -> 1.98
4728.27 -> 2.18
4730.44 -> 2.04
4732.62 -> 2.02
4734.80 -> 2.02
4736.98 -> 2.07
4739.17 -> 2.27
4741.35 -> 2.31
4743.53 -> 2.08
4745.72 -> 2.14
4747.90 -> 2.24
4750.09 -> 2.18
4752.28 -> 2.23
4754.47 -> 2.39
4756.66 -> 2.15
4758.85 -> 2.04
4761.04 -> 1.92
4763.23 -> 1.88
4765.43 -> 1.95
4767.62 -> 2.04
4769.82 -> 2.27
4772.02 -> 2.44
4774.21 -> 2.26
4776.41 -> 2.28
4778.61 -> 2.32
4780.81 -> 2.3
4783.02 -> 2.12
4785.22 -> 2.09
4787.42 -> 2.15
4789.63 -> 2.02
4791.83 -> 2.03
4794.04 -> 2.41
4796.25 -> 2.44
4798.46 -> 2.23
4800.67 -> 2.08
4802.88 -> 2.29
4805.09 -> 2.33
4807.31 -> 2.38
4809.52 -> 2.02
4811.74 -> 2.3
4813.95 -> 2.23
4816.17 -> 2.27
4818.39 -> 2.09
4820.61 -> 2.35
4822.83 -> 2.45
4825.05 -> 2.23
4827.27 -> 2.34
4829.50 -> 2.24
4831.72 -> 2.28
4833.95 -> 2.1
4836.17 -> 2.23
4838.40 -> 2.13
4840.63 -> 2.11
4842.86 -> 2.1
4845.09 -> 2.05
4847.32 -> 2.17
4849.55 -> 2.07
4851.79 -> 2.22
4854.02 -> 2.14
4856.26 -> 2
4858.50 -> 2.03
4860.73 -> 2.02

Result 7.81 Ang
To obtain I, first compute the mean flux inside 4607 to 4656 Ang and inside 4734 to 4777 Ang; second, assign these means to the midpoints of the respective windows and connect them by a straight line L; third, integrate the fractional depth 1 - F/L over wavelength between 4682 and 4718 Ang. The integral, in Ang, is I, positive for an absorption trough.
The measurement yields 1.4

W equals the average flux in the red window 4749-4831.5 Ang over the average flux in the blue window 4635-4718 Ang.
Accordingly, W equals 1.1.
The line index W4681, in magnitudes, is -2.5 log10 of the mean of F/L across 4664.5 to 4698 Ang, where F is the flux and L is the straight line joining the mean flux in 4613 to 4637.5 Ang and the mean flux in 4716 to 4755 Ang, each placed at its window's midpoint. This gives 0.06 mag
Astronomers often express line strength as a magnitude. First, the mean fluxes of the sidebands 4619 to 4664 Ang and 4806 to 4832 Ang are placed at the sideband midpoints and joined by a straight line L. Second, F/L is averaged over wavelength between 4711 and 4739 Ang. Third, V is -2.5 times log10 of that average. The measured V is 0.03 mag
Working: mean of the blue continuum 2.1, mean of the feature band 2.13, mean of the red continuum 2.26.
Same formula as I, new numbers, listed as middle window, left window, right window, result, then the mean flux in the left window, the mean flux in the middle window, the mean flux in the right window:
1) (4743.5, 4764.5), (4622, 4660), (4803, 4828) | 0.76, 2.09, 2.13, 2.27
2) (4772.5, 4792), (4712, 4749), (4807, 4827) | 0.21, 2.15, 2.19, 2.26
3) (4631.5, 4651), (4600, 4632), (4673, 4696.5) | 1.69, 2.2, 1.98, 2.11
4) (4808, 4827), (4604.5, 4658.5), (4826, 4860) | -0.94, 2.12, 2.25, 2.15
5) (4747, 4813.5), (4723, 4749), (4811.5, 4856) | -0.92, 2.13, 2.19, 2.2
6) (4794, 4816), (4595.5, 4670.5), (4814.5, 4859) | -0.96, 2.1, 2.26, 2.18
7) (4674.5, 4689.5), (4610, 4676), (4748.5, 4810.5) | -0.16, 2.09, 2.14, 2.19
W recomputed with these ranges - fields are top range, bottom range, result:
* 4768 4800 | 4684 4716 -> 1.09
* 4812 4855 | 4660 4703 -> 1.07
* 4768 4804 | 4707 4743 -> 1.05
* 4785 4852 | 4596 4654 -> 1.04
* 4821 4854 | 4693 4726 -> 1.06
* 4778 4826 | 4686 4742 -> 1.07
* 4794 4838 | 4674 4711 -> 1.09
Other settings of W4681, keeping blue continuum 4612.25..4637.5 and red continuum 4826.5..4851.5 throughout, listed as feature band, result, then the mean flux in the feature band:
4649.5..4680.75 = 0.07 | 2.06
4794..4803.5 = -0.05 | 2.28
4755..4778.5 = 0.02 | 2.14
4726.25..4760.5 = 0.02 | 2.15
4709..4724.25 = 0.01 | 2.16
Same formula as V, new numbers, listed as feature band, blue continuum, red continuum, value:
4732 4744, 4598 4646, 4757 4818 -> 0.02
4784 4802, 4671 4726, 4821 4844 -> 0.00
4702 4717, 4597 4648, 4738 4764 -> 0.04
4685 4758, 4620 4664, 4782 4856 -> 0.01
